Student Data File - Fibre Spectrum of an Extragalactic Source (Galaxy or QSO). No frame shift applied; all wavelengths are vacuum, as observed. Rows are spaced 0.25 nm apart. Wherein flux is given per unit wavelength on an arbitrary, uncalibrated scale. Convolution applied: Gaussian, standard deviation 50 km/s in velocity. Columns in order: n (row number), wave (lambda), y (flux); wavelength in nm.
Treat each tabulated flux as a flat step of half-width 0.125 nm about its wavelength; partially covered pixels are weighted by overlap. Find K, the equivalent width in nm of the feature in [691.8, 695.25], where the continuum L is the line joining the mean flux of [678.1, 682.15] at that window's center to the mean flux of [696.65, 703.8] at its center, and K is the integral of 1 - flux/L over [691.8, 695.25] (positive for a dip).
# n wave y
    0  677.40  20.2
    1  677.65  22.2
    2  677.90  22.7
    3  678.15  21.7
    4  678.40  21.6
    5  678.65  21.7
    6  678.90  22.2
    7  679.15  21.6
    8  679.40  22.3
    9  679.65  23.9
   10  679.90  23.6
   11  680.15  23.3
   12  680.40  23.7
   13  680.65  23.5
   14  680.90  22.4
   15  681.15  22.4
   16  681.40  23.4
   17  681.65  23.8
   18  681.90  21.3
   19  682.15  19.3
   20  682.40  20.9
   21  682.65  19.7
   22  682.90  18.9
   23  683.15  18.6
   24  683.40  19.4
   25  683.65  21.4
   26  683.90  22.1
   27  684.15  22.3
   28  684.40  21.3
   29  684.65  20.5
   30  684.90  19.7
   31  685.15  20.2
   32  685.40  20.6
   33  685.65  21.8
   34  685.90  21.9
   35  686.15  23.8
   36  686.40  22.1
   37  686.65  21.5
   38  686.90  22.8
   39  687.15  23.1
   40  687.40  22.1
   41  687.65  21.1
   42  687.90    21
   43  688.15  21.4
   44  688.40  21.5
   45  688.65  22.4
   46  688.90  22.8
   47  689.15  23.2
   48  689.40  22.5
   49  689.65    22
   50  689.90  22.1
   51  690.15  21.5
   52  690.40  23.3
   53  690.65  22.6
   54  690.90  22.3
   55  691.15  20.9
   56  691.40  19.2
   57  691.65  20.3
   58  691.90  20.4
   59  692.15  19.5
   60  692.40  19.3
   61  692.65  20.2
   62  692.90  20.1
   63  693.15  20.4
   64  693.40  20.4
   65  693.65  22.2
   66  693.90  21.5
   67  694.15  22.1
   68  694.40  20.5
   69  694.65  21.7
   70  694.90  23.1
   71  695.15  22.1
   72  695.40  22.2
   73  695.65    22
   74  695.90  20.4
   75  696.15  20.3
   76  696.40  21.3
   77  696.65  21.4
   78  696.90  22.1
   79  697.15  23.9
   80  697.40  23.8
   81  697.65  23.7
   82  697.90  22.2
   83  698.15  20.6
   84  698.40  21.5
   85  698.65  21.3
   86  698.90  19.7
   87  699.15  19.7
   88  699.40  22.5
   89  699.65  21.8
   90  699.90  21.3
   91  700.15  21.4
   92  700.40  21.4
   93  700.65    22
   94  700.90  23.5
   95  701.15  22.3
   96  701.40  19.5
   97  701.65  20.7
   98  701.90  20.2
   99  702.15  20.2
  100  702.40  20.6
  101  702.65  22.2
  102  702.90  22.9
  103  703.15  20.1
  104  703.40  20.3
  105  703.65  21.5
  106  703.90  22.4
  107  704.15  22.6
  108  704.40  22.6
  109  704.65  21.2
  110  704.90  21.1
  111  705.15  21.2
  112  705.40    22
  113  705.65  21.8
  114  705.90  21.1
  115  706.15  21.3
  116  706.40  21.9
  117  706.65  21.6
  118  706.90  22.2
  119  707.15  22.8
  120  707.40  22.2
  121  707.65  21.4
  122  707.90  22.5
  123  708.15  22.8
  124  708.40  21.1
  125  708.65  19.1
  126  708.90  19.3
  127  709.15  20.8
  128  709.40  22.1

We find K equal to 0.14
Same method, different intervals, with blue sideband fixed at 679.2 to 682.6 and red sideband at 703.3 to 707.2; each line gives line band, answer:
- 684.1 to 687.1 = 0.11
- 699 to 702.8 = 0.10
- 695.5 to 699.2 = 0.06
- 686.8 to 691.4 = 0.04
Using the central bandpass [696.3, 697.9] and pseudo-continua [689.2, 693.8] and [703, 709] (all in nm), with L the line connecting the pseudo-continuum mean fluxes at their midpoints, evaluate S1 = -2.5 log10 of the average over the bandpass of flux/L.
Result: -0.070 mag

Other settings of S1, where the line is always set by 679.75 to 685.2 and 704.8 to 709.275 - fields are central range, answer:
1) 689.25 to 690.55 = -0.04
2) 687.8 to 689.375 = -0.03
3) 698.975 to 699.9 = 0.01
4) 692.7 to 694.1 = 0.03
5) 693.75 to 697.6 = -0.02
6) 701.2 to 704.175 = 0.02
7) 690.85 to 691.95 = 0.05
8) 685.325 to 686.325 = -0.03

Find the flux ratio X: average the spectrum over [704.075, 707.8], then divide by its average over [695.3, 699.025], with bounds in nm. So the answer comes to 1.0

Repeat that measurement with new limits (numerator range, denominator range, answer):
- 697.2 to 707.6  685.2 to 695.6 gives 1.00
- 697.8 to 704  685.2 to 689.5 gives 0.96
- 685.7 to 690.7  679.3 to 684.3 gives 1.02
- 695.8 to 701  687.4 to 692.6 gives 1.01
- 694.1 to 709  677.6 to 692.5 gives 1.00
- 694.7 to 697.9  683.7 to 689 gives 1.02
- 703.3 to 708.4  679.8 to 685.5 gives 1.02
